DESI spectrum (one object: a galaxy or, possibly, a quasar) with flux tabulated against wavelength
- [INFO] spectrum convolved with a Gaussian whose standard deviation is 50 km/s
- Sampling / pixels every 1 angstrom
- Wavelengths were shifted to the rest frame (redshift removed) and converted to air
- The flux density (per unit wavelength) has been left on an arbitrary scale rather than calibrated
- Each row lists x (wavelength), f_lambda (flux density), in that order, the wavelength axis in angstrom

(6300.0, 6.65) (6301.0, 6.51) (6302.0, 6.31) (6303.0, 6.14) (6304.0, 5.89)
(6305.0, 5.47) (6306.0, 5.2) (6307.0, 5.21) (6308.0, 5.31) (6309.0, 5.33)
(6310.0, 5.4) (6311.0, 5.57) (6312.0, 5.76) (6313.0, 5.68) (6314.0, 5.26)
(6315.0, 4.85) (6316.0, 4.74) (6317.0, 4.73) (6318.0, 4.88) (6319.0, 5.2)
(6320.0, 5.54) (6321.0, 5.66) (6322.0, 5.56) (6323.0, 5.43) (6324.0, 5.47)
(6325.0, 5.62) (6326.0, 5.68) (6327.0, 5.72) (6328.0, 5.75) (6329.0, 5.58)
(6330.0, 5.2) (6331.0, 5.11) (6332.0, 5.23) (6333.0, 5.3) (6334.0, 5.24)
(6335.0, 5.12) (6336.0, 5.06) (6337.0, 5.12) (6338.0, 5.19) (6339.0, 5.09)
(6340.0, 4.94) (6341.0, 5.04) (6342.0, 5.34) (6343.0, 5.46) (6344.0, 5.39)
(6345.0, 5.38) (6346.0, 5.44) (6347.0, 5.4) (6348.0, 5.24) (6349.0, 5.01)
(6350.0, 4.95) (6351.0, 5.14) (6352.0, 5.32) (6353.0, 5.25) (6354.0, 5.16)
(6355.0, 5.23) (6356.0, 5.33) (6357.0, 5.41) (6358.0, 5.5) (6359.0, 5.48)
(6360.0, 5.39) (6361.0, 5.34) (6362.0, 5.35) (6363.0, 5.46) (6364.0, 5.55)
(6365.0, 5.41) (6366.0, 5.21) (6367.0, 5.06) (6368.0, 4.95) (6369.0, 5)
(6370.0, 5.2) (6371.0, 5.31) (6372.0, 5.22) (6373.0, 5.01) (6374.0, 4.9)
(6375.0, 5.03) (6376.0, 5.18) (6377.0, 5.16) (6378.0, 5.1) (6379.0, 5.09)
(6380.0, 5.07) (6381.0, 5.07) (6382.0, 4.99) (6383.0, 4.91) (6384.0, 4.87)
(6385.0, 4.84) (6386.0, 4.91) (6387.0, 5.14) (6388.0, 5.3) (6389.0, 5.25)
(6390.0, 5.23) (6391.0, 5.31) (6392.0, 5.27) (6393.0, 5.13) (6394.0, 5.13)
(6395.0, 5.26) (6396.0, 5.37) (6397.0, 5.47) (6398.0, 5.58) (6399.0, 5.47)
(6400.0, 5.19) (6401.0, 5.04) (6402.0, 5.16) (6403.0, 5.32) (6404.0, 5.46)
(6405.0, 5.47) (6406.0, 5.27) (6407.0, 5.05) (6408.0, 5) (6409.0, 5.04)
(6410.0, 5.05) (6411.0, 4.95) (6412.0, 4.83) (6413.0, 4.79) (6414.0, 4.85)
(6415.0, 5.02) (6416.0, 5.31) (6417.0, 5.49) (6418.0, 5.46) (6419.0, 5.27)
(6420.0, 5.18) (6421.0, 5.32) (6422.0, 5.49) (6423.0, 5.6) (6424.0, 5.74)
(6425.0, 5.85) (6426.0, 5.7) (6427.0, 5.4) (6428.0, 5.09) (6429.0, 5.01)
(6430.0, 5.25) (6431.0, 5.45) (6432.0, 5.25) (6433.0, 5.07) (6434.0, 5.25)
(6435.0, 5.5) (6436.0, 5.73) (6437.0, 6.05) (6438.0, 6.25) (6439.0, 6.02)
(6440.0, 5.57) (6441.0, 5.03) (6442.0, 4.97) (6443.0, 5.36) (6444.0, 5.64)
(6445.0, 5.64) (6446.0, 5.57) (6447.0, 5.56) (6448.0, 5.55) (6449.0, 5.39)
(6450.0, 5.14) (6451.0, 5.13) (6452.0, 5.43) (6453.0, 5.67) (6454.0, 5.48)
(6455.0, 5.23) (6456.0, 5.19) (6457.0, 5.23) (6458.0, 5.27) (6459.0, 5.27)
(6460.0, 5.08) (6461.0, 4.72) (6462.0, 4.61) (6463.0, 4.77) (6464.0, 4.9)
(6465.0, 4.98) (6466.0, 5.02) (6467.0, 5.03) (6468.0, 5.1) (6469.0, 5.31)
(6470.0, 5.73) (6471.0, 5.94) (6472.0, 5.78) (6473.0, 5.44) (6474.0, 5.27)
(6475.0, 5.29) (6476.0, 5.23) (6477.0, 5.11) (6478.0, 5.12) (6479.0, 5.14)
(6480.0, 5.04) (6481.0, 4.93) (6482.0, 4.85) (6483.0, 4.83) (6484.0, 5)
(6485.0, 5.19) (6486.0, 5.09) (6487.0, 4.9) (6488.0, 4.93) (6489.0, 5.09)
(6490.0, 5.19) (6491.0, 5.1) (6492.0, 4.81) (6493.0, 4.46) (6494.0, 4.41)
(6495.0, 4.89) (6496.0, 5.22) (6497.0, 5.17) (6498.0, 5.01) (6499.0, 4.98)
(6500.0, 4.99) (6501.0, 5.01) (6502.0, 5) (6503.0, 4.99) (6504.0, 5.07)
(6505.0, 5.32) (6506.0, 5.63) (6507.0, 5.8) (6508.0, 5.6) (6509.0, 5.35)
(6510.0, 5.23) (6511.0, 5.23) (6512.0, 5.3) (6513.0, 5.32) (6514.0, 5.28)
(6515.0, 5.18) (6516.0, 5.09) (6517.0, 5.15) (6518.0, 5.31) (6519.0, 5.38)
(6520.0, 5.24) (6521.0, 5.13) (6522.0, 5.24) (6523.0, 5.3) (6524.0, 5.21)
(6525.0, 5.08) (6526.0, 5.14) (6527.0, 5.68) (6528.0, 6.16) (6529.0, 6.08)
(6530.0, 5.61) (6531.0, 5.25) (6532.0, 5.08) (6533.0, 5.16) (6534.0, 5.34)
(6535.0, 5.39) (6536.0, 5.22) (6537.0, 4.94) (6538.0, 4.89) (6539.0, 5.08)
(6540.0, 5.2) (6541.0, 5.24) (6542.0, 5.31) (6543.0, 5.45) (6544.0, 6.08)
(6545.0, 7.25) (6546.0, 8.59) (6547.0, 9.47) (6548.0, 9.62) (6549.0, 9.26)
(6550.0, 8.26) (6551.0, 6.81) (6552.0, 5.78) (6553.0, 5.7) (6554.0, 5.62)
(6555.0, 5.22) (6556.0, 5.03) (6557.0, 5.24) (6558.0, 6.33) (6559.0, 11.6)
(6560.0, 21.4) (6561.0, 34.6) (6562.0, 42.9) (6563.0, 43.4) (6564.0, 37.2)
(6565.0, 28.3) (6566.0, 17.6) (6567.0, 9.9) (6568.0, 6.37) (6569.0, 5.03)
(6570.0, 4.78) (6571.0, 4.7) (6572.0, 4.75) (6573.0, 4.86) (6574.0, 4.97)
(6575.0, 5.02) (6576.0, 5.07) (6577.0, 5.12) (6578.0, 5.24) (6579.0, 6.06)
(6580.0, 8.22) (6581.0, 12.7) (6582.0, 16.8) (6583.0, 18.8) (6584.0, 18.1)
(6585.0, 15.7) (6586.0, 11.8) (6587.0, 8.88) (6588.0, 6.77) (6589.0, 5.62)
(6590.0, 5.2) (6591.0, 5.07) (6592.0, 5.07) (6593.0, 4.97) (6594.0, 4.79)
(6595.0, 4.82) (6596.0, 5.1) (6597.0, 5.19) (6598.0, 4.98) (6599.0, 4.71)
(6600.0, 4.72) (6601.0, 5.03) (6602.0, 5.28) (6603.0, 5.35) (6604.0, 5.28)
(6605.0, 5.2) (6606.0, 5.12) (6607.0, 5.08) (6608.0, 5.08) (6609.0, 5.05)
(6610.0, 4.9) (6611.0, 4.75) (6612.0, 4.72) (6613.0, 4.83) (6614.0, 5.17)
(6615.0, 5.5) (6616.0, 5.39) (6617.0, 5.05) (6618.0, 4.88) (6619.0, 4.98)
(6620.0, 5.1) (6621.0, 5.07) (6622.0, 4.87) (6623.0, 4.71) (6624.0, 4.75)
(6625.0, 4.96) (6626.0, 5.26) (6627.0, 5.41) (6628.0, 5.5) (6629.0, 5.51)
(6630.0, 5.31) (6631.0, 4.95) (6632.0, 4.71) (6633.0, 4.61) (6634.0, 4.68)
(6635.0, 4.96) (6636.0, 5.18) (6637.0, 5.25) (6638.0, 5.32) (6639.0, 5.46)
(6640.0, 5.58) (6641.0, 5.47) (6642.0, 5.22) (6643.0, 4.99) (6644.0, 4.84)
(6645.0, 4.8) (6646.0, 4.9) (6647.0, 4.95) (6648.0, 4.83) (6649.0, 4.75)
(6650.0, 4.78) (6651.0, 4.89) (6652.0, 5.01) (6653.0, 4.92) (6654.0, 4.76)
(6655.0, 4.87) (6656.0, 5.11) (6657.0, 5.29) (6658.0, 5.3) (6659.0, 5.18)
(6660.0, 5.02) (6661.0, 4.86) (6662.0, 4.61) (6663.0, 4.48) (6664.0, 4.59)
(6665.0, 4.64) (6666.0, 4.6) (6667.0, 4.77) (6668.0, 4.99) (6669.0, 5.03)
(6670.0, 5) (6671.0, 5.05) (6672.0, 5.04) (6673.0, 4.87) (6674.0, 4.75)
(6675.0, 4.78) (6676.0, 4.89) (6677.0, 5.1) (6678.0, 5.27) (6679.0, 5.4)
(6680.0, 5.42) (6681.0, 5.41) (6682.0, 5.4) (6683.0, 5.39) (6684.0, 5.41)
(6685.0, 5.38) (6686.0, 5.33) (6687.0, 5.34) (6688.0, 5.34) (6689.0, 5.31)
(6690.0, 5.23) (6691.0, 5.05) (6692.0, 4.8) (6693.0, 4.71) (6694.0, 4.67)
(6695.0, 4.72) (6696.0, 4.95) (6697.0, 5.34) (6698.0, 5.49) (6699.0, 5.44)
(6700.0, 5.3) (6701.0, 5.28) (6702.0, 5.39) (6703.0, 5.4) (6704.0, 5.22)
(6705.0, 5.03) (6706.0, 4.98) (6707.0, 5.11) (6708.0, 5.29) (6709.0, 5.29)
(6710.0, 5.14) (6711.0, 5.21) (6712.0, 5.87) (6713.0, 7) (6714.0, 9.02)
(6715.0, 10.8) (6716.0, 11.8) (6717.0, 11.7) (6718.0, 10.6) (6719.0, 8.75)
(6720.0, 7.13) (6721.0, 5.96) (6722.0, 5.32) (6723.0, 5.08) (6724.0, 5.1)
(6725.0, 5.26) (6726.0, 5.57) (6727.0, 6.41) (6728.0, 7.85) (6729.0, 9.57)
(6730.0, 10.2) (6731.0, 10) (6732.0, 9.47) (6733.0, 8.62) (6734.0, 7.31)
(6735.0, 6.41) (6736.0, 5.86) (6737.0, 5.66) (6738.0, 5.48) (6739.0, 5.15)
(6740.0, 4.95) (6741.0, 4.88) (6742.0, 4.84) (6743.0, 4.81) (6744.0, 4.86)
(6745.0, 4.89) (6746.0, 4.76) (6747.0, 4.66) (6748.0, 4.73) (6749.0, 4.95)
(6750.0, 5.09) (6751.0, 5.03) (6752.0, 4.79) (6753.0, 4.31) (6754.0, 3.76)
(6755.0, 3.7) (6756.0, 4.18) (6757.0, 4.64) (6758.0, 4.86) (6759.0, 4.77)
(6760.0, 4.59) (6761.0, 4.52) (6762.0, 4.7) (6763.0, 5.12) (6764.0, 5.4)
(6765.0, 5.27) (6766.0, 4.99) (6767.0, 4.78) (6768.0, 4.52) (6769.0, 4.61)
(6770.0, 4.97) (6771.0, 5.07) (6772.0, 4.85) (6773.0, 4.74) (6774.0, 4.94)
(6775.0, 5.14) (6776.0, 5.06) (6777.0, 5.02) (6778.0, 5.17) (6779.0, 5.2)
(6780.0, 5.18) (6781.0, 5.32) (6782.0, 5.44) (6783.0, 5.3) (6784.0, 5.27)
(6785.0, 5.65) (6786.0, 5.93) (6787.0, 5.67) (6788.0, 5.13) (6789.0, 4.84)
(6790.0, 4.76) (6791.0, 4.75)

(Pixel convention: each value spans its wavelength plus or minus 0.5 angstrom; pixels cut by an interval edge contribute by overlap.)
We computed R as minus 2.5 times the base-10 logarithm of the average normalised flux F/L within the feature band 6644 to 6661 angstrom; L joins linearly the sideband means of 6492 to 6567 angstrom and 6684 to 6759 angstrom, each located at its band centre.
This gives 0.34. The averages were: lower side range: 8.21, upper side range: 5.95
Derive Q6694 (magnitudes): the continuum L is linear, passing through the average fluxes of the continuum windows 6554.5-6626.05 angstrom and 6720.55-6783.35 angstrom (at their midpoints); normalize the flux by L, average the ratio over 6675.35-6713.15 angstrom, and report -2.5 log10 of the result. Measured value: 0.26 mag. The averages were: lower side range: 8.91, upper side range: 5.45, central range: 5.25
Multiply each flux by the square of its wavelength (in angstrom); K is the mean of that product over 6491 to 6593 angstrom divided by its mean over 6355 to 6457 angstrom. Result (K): 1.6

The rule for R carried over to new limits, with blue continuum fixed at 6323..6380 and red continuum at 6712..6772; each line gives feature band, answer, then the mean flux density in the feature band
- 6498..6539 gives 0.066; 5.28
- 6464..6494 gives 0.084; 5.12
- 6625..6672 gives 0.175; 5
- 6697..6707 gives 0.138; 5.28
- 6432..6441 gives -0.035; 5.62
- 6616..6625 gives 0.175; 4.95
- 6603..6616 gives 0.144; 5.08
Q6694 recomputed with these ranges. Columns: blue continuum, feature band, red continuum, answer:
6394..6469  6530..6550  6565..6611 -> 0.08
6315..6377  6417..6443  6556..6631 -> 0.18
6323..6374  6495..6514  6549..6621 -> 0.43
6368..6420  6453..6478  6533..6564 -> 0.42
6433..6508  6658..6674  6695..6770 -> 0.18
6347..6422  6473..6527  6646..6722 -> 0.04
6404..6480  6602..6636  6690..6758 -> 0.14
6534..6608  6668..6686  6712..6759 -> 0.39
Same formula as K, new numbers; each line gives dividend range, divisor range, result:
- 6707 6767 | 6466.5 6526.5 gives 1.27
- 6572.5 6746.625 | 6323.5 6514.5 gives 1.21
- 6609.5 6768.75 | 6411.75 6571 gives 0.86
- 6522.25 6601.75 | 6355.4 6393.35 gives 1.83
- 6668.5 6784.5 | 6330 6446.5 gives 1.19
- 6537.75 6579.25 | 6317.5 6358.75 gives 2.15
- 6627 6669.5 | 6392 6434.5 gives 1.02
